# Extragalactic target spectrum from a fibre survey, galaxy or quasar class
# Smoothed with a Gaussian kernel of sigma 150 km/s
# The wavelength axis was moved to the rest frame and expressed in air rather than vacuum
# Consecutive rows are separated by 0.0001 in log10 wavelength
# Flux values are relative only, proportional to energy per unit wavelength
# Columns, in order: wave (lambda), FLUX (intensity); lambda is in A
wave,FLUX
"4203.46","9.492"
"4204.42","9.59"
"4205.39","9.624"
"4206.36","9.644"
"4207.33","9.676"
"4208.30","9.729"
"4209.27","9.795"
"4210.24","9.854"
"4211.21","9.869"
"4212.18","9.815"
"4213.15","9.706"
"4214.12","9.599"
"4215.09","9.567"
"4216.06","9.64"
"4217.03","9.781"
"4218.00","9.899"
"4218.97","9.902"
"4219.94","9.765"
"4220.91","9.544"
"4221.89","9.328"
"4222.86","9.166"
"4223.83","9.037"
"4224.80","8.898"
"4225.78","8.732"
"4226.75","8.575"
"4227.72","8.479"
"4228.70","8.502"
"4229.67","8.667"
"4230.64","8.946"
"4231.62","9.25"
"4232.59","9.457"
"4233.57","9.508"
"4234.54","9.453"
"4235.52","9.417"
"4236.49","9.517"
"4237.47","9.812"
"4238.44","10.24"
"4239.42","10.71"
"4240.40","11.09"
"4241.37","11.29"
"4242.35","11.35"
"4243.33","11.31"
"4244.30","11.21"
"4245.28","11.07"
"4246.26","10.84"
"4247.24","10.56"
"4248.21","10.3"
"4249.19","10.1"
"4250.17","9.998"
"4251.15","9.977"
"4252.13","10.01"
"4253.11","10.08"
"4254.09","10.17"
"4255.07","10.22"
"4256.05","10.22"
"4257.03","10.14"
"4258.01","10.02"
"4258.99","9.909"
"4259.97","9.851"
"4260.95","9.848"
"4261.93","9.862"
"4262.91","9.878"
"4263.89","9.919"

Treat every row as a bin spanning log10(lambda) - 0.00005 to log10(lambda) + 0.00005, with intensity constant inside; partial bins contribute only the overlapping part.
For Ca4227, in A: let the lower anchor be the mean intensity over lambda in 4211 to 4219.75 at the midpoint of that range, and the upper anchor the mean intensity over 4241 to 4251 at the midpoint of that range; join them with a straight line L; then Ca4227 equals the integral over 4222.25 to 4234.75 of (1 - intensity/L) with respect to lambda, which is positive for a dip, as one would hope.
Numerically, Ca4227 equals 1.5 A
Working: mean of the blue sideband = 9.76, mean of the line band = 8.97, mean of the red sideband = 10.8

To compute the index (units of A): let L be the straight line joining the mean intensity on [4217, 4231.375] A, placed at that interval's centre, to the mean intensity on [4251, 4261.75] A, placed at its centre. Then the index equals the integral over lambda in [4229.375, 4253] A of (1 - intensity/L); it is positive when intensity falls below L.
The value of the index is -1.4 A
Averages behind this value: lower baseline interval 9.13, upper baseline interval 10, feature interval 10.2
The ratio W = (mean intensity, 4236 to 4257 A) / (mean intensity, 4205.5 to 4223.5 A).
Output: 1.08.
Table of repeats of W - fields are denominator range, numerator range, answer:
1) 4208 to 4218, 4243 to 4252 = 1.08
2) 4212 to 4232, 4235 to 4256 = 1.13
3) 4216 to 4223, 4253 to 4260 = 1.05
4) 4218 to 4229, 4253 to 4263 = 1.10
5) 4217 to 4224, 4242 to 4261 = 1.08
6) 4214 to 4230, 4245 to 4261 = 1.10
